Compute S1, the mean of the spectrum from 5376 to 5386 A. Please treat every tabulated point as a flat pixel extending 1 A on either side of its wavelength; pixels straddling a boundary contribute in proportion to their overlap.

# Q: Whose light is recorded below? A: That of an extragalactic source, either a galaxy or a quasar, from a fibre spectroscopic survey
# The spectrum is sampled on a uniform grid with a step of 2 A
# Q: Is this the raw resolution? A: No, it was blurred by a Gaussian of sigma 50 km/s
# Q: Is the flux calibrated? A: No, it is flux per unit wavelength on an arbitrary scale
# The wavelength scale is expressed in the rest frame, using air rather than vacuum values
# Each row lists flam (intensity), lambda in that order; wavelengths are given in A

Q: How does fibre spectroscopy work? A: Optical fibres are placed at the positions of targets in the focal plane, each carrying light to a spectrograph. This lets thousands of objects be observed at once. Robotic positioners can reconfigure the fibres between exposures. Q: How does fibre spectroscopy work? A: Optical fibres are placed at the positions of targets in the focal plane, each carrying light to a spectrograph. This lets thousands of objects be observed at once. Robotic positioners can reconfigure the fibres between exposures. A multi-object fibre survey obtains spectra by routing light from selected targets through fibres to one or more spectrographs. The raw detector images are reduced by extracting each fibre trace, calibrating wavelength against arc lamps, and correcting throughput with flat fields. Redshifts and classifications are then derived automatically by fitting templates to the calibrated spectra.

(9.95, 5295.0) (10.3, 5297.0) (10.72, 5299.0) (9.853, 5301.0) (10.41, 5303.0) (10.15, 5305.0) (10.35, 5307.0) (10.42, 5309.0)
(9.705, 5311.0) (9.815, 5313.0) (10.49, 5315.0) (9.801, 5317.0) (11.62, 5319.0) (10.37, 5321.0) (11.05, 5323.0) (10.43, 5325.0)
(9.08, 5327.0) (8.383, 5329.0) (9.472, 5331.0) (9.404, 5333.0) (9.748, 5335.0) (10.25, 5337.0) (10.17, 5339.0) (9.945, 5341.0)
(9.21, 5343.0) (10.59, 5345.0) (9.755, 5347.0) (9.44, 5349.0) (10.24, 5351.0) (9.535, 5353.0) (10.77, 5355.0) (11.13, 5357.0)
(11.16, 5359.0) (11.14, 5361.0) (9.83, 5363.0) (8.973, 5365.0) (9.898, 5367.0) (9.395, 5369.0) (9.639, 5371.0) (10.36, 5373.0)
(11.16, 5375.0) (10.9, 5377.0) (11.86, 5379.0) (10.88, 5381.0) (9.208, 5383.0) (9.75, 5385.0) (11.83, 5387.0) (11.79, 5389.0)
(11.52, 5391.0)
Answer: 10.5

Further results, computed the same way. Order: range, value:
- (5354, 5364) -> 10.8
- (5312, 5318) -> 10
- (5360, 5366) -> 9.98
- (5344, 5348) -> 10.2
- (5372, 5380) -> 11.1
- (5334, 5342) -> 10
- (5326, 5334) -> 9.08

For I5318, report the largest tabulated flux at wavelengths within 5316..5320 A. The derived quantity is 11.62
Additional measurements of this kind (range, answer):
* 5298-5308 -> 10.72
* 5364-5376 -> 11.16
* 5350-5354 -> 10.24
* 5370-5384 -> 11.86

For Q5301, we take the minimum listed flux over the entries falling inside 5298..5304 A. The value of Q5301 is 9.853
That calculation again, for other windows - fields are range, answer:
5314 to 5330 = 8.383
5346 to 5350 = 9.44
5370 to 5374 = 9.639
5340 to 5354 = 9.21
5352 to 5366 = 8.973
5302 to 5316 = 9.705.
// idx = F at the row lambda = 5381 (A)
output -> 10.88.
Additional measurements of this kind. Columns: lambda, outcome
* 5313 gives 9.815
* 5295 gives 9.95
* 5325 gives 10.43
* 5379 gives 11.86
